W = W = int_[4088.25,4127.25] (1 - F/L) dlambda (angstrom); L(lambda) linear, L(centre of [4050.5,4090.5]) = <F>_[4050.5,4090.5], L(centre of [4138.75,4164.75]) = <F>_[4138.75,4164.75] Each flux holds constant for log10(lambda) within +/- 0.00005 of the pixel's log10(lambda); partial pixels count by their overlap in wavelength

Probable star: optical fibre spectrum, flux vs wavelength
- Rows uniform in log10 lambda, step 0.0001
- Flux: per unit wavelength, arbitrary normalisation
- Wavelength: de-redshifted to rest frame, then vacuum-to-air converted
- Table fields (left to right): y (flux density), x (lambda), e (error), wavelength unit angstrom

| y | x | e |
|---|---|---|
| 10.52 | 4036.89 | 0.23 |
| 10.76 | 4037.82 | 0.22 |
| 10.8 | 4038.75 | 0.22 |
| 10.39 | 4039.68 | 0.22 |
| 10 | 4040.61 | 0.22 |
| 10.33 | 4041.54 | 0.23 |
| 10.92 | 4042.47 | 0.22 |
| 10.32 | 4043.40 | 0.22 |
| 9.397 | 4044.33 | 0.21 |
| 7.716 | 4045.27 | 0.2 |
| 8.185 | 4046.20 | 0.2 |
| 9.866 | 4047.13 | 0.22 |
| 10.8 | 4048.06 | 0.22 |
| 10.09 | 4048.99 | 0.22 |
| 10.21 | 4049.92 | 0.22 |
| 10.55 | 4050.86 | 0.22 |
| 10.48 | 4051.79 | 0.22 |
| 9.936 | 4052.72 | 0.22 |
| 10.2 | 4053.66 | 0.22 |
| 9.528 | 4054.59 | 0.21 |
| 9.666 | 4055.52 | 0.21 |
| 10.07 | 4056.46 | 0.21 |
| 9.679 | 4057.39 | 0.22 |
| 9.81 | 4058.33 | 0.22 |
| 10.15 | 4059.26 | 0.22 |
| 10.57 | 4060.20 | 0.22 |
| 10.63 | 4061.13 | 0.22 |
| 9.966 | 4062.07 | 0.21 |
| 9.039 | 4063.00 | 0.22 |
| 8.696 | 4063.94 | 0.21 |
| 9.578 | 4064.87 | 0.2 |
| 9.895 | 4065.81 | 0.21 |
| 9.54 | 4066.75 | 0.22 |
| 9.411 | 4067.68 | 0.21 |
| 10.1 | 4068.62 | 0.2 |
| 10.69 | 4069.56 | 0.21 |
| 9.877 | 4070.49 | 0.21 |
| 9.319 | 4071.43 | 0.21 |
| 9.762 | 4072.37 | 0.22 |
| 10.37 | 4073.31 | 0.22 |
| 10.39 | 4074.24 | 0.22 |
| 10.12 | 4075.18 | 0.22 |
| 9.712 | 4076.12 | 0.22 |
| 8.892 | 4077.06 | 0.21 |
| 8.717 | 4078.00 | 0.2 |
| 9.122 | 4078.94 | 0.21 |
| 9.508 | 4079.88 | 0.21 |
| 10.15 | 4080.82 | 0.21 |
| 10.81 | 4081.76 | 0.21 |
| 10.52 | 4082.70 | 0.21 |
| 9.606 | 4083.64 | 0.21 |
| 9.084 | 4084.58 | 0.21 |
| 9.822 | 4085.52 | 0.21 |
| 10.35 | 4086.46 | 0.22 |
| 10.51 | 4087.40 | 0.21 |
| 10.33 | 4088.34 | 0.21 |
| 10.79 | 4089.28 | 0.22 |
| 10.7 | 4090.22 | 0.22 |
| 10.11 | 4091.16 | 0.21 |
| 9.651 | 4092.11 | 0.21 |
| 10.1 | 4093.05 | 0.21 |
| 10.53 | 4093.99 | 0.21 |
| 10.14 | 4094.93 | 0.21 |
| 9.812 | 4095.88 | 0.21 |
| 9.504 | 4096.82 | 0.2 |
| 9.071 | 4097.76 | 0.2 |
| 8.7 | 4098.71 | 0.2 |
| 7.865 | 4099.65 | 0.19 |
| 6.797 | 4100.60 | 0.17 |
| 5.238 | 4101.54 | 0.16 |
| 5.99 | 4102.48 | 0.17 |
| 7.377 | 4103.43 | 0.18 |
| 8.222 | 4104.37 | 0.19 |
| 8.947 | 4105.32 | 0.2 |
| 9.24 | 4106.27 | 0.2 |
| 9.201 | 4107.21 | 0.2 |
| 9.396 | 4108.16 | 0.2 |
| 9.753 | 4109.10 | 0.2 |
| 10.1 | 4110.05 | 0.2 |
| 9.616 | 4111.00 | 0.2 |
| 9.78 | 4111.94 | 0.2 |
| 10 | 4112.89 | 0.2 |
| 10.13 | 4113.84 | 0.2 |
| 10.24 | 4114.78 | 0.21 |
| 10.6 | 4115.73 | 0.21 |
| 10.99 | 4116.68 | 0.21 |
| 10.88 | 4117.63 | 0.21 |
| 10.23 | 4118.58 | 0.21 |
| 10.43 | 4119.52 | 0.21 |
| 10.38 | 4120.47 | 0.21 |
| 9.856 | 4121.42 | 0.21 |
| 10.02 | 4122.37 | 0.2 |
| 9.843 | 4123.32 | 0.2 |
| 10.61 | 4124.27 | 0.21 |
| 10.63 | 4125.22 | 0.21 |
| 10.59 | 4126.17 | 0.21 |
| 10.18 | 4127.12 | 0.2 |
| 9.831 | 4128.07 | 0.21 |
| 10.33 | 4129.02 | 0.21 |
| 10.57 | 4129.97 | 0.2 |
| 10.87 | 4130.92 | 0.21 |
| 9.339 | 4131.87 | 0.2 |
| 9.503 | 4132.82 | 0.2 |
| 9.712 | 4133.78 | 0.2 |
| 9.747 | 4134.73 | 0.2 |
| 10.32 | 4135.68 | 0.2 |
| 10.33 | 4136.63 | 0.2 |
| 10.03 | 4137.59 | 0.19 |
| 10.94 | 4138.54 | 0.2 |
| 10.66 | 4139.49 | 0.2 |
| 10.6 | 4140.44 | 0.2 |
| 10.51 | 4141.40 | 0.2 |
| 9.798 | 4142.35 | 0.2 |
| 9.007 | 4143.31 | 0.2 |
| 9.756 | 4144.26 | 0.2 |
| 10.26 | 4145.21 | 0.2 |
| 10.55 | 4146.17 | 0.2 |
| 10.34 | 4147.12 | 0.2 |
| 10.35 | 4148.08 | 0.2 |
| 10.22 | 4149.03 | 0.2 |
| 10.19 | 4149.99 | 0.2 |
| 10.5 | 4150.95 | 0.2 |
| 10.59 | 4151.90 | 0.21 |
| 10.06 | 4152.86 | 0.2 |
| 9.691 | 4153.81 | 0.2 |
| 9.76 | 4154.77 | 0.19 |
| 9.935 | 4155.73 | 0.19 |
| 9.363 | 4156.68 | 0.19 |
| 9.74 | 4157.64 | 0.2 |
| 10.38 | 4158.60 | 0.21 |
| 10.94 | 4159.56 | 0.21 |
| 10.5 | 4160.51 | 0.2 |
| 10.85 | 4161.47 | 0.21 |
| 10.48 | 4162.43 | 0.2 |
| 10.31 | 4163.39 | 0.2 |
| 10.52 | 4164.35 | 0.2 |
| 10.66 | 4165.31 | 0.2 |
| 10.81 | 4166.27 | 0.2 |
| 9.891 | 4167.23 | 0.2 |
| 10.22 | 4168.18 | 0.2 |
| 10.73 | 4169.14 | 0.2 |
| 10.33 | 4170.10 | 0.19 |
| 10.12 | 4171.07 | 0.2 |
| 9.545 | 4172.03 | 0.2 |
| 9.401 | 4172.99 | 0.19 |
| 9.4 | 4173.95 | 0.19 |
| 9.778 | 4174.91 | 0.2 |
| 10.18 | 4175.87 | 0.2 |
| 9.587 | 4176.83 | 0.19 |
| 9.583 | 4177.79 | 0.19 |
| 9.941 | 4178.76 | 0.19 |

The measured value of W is 1.9 angstrom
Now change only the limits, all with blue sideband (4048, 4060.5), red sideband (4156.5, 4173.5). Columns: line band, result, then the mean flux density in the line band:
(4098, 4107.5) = 2.25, 7.76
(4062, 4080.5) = 0.89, 9.63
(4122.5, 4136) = 0.10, 10.1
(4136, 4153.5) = -0.02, 10.3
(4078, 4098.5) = 0.37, 9.96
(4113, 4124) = -0.13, 10.3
